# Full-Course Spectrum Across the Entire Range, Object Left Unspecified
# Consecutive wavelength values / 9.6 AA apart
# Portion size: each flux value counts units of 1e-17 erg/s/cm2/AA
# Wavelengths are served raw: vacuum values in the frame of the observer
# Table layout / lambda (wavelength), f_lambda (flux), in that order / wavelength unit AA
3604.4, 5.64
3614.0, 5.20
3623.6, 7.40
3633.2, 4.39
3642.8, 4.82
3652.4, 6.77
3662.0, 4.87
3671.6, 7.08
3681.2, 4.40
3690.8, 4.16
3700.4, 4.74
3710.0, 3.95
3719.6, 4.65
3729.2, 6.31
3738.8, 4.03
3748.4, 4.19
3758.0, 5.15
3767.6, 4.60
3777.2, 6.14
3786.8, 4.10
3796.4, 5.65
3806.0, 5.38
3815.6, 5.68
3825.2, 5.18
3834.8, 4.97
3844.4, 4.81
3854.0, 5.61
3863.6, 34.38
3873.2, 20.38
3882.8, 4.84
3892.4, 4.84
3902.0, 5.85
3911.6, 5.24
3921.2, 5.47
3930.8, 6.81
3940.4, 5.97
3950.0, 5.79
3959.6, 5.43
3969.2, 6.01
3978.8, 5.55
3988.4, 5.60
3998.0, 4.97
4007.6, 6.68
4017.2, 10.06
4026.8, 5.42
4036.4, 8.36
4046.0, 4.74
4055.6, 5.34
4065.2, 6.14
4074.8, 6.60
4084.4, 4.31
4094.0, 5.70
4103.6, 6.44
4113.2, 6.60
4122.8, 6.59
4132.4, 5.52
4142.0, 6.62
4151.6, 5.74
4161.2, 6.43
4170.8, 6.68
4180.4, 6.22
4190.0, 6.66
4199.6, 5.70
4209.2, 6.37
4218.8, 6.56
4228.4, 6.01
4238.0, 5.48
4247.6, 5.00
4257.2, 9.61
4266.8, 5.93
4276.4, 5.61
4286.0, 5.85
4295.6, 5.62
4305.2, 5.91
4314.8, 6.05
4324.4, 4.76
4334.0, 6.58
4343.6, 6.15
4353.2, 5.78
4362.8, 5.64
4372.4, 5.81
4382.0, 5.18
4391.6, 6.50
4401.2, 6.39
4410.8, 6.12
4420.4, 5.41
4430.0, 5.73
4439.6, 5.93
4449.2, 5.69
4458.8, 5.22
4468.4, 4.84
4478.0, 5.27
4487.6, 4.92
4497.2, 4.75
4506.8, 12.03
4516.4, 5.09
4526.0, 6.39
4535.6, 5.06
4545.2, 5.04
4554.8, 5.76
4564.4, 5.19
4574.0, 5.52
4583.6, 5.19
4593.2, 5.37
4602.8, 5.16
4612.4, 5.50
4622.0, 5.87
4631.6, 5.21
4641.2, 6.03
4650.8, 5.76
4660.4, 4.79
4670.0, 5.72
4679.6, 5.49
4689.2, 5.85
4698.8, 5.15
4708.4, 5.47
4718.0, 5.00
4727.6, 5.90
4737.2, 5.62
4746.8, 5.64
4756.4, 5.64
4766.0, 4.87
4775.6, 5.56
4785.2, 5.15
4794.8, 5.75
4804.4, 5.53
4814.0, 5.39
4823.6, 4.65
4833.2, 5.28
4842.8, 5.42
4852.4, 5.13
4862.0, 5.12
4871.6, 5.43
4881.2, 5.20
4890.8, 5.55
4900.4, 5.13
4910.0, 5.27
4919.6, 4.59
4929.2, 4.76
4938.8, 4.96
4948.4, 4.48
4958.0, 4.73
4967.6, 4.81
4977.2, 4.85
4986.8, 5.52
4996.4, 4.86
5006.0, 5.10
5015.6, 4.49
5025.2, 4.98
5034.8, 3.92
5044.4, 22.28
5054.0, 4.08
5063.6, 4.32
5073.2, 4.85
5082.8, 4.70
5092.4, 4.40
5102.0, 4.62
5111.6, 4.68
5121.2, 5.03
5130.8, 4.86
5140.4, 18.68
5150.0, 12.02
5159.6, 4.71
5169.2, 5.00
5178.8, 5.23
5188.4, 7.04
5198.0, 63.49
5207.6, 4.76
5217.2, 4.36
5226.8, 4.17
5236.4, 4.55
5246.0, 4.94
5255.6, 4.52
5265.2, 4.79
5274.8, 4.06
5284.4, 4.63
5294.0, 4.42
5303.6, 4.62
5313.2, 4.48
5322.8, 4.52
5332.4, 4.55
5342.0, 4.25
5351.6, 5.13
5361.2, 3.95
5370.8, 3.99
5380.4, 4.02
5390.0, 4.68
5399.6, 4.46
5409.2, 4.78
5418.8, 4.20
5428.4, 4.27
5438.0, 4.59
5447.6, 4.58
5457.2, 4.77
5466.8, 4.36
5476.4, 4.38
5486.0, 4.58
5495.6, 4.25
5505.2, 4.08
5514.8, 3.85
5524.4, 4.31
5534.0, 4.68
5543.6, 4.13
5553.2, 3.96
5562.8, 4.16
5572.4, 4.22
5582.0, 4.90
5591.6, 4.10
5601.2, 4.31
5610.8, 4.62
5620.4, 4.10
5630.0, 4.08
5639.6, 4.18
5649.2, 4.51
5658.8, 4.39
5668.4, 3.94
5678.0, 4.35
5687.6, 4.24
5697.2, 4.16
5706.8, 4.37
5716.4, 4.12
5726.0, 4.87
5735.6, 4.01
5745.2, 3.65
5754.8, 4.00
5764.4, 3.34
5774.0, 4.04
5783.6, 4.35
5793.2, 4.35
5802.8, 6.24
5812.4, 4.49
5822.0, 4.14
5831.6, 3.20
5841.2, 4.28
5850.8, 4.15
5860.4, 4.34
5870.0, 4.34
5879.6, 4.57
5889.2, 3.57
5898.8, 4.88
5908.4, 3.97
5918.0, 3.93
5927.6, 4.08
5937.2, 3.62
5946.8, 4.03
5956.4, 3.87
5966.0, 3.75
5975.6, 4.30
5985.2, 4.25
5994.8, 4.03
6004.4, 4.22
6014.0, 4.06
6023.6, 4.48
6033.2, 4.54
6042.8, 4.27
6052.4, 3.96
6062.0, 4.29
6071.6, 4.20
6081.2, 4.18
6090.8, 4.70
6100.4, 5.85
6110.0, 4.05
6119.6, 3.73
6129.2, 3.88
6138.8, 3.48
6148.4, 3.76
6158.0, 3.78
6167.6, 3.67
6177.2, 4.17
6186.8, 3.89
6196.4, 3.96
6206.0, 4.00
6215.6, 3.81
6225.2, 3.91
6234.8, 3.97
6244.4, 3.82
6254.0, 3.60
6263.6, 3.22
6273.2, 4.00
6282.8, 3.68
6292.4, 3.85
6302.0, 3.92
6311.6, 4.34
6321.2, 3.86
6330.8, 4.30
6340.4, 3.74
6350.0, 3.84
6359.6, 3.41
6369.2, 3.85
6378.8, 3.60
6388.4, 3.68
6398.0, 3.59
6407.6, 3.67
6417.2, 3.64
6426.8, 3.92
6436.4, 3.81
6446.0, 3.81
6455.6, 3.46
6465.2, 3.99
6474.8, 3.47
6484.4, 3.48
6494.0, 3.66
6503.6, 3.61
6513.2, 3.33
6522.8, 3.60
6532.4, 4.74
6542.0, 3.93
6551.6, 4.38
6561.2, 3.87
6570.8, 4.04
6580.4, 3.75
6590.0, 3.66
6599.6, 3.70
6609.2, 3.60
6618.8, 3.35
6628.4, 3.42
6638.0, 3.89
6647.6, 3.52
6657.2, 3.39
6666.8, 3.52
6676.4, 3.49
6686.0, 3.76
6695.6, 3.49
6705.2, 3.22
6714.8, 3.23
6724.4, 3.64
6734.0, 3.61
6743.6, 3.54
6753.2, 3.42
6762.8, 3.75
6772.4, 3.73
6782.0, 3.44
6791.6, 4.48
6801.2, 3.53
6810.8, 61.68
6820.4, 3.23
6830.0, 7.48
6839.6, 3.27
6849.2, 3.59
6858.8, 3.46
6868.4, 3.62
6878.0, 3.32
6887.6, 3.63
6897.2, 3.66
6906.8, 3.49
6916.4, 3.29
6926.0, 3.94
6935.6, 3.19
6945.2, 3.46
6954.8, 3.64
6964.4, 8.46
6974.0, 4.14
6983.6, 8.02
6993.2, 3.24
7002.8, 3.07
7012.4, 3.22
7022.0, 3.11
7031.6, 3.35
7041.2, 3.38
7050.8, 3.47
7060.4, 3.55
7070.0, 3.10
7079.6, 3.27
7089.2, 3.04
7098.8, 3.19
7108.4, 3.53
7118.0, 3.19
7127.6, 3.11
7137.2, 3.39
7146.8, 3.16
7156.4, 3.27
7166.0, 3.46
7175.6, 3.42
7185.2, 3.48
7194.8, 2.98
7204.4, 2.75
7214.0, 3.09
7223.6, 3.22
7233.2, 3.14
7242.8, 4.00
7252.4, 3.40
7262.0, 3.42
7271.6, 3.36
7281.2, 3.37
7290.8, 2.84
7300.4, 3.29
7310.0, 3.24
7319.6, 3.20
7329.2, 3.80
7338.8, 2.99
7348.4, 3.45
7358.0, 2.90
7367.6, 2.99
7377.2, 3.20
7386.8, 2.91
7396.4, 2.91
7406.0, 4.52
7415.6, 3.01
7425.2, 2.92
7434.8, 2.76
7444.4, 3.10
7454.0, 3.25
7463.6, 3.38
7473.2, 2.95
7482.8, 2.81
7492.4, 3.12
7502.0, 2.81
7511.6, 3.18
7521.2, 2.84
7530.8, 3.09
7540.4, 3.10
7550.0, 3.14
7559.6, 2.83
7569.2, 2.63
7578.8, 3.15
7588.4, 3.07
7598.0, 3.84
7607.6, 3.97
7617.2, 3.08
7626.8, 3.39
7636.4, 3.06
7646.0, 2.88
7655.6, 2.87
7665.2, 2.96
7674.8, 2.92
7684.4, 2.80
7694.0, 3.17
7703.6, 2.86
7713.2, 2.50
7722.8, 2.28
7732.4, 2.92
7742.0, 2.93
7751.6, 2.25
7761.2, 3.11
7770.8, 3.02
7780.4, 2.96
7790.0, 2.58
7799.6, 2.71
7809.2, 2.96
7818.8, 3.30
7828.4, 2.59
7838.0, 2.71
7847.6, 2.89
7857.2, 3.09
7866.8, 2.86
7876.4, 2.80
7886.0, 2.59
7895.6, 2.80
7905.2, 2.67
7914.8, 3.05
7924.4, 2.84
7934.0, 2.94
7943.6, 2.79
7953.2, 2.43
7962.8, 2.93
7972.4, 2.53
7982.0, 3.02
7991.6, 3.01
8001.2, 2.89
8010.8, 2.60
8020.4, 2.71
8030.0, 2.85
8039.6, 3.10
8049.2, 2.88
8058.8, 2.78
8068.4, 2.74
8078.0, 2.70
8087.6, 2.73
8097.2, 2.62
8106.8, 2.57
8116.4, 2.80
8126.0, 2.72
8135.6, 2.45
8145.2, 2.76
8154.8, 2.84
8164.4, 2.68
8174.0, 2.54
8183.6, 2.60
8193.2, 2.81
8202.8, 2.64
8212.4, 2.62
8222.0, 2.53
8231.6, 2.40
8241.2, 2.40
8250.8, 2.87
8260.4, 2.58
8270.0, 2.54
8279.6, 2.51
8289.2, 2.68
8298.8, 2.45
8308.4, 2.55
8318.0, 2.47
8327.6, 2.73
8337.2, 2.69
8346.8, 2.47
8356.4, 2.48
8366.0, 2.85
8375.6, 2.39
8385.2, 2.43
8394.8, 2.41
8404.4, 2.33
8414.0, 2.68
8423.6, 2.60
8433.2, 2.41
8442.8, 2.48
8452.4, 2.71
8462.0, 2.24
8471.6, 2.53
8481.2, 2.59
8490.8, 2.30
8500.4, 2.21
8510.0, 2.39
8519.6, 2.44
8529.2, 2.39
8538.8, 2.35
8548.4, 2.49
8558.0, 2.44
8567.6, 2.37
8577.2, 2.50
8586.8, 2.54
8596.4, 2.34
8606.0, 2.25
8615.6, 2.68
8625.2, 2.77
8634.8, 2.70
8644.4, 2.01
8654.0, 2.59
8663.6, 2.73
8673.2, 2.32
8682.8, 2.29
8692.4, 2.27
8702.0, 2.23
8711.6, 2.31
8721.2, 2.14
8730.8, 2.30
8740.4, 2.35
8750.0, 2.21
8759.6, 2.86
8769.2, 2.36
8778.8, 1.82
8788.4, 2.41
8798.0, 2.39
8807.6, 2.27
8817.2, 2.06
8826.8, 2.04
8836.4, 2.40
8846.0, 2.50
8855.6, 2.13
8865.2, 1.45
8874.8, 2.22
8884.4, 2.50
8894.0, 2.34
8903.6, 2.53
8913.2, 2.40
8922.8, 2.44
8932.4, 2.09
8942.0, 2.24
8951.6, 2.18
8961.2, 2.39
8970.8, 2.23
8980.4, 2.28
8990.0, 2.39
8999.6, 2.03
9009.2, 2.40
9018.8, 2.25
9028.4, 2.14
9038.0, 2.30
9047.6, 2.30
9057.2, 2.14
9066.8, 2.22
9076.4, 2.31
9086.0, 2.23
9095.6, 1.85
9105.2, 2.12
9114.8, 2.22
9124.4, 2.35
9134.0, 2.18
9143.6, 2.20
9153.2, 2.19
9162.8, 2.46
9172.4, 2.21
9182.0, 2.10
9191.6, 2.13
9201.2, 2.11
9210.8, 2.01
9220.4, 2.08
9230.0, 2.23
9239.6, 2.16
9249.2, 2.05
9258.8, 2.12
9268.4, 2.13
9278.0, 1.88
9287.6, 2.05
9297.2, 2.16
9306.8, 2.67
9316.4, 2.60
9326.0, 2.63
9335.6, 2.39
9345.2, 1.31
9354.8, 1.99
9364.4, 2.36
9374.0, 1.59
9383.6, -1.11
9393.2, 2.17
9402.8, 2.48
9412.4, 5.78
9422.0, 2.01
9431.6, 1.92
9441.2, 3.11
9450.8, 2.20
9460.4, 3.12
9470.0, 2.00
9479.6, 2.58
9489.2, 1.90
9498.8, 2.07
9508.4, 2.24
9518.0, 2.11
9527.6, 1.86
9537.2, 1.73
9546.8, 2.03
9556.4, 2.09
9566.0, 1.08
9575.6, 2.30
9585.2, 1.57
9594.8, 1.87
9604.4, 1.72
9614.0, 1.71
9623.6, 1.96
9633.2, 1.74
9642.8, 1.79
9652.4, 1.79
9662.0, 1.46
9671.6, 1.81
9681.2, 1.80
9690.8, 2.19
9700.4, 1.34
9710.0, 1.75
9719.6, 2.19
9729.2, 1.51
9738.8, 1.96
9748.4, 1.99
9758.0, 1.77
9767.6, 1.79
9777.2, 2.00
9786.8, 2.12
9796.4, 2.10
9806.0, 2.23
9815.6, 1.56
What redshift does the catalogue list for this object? 0.037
